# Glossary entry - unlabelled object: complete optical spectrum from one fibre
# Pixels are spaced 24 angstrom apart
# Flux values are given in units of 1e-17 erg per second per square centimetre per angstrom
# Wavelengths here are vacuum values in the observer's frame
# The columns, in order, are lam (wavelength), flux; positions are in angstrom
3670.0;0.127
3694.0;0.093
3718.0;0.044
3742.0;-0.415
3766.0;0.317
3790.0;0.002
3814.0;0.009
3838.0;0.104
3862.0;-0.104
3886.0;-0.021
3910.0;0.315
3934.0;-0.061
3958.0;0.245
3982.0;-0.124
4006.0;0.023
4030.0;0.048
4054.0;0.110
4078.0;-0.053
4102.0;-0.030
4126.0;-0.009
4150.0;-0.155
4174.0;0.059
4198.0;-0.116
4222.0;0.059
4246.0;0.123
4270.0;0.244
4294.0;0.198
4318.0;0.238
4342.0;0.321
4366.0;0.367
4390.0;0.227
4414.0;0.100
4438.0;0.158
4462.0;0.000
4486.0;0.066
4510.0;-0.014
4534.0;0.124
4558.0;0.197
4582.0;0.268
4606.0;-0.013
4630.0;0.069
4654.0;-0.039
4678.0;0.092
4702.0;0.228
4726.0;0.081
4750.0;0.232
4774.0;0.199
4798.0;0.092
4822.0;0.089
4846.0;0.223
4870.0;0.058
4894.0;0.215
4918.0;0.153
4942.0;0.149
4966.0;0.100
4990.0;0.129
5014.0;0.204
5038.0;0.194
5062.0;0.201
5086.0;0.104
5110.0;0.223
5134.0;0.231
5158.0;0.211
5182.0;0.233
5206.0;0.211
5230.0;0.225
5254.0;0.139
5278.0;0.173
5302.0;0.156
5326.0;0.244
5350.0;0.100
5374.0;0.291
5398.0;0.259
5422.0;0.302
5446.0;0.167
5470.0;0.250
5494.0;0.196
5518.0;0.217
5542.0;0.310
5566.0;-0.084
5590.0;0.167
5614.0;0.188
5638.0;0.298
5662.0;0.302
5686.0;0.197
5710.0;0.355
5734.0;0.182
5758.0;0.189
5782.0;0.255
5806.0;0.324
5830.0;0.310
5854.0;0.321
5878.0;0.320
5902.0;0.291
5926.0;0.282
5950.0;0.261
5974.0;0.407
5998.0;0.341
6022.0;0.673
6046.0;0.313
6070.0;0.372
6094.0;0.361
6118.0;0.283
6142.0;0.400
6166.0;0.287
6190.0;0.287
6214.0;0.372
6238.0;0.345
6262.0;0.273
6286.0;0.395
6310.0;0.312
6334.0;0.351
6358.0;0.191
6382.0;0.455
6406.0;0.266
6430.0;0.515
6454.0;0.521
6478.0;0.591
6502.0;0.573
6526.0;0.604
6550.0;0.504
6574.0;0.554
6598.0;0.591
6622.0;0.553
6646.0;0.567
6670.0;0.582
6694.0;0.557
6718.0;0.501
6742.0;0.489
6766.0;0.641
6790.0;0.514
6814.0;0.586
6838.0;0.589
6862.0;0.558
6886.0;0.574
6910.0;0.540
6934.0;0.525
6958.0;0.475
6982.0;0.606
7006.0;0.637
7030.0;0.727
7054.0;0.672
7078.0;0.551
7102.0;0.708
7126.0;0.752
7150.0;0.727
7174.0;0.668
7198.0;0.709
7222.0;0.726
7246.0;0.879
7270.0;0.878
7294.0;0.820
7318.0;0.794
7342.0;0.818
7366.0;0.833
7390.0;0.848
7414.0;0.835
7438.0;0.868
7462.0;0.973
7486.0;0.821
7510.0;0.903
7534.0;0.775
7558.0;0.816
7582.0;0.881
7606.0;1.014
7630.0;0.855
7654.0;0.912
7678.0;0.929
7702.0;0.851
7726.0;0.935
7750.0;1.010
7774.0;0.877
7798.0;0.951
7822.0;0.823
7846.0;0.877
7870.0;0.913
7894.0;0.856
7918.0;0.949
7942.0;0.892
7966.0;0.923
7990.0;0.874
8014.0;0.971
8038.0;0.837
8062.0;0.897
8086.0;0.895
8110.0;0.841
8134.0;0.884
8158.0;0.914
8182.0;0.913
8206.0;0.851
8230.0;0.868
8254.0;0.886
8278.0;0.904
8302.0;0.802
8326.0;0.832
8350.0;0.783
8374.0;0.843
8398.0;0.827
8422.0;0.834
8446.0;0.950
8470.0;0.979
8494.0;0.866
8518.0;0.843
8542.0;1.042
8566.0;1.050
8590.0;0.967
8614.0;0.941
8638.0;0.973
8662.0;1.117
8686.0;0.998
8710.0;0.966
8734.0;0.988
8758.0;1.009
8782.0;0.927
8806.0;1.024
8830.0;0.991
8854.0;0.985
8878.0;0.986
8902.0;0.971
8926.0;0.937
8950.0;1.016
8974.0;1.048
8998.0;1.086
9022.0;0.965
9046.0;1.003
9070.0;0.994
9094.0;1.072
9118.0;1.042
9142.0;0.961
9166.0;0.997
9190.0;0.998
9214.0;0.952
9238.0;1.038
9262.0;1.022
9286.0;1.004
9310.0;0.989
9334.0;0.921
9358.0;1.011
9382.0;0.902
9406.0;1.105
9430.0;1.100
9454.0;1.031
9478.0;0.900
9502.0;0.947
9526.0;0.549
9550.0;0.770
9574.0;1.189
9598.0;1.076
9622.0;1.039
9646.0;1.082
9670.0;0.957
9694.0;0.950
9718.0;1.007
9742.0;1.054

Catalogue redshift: 0.61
